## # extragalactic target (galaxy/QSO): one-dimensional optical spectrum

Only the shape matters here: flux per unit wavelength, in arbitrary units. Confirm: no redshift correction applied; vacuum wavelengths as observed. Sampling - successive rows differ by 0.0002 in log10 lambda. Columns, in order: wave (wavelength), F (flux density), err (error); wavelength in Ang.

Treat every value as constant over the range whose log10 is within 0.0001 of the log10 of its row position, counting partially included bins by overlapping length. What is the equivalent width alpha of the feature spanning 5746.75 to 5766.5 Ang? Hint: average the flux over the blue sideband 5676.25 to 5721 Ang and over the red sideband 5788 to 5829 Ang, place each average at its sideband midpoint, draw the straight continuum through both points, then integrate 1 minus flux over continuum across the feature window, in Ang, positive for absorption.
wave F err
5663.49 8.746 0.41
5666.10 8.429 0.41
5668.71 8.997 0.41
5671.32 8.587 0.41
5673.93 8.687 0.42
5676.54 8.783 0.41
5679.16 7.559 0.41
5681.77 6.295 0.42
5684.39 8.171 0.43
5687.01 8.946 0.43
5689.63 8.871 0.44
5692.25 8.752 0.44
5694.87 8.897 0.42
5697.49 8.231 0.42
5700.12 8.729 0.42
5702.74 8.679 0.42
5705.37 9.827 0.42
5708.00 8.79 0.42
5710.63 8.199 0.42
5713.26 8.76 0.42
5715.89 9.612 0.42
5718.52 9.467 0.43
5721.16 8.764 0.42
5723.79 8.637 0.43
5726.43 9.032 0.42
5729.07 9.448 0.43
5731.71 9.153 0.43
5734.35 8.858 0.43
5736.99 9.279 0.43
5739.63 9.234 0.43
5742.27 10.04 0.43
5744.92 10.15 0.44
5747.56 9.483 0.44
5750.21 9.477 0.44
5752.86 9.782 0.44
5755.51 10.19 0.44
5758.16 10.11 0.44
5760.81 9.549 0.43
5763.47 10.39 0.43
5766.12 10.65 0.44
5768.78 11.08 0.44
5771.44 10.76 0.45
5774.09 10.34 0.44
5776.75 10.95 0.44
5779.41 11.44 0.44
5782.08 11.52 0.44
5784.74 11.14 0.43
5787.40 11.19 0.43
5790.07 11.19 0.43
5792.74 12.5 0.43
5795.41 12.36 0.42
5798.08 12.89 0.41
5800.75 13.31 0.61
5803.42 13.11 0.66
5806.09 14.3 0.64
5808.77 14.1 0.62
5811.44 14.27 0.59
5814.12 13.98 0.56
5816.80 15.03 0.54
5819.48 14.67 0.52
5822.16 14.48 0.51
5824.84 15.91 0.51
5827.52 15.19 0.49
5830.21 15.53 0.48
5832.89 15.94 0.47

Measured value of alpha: 2.5 Ang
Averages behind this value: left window 8.62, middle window 9.93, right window 13.8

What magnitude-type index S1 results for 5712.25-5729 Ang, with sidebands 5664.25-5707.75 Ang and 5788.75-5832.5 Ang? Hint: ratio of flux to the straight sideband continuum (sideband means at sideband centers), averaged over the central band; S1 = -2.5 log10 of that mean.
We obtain 0.11 mag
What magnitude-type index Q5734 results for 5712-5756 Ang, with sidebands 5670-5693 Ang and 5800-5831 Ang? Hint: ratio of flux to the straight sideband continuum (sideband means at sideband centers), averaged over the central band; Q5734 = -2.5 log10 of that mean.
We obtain 0.15 mag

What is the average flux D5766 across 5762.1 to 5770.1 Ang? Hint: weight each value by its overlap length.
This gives 10.7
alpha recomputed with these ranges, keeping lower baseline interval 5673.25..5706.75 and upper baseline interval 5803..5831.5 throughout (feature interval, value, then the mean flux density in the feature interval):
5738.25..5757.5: 2.58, 9.78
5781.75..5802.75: 2.15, 12.1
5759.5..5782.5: 3.15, 10.7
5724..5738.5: 1.89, 9.11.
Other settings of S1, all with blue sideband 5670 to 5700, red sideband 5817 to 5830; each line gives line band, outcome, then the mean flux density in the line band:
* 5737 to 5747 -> 0.147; 9.72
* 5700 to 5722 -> 0.072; 9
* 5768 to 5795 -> 0.162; 11.3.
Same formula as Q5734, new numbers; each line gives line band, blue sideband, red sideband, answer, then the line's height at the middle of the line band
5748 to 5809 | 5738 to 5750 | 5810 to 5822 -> 0.063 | 12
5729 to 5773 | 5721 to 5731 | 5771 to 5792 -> 0.009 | 9.96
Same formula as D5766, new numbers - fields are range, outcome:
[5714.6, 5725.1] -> 9.12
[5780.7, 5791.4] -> 11.3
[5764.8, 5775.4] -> 10.7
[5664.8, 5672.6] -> 8.67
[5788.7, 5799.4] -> 12.2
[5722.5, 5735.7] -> 9.02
